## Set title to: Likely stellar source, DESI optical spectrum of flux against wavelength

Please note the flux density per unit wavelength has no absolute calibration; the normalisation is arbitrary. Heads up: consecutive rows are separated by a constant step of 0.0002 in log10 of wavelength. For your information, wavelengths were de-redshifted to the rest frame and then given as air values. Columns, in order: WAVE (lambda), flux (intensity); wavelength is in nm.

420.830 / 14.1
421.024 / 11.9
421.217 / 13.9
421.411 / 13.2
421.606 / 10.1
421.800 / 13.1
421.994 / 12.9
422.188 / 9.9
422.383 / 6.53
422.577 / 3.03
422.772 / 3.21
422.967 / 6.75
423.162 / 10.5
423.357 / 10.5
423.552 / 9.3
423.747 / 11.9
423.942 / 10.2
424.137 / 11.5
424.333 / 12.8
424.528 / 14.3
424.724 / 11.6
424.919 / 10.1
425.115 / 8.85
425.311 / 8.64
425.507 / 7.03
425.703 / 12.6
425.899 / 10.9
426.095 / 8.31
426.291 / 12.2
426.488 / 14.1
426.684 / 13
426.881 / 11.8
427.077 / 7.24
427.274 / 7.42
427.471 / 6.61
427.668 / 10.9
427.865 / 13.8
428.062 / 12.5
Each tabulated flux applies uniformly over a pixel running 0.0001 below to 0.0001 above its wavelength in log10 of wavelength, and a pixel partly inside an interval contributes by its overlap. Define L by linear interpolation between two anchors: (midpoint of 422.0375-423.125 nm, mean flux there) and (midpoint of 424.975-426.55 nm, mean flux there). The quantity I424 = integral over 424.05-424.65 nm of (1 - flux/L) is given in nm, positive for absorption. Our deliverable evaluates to -0.30 nm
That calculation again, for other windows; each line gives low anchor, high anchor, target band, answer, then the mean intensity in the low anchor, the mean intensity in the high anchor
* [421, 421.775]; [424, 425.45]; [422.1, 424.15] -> 0.572 nm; 12.4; 11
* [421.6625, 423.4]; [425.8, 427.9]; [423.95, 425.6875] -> -0.216 nm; 8.46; 10.5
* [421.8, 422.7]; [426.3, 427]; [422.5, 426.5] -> 0.308 nm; 8.49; 12.7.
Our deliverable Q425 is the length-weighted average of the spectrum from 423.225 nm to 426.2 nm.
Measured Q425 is 10.6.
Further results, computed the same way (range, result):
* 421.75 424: 8.88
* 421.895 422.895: 7.12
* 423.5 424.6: 11.7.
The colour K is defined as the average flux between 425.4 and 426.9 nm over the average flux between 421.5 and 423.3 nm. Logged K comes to 1.32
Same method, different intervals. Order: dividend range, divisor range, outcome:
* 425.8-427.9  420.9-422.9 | 1.07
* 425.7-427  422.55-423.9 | 1.42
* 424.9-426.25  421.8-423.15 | 1.24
